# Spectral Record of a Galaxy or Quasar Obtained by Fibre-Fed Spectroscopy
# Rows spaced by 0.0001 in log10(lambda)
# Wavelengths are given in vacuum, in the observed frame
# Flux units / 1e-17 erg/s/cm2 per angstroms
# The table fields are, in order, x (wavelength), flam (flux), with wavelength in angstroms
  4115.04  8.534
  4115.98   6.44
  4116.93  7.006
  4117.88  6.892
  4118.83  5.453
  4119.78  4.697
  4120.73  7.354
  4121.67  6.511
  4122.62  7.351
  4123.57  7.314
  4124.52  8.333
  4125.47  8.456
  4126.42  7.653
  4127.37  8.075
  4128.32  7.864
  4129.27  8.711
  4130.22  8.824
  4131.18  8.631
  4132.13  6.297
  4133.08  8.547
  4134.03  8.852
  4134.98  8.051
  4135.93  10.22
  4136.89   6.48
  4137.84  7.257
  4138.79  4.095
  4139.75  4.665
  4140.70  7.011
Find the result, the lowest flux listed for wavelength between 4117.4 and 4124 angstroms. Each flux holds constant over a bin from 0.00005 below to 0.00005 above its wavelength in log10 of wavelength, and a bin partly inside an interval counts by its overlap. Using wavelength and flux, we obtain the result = 4.697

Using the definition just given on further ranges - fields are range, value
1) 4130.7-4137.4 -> 6.297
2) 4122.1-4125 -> 7.314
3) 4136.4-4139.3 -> 4.095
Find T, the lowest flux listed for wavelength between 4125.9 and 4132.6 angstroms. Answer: 6.297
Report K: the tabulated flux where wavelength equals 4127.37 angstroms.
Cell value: 8.075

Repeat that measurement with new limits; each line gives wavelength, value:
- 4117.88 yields 6.892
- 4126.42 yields 7.653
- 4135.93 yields 10.22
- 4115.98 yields 6.44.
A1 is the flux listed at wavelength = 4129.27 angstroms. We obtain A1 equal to 8.711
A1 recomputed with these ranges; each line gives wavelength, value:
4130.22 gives 8.824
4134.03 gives 8.852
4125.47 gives 8.456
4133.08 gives 8.547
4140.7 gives 7.011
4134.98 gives 8.051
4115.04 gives 8.534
